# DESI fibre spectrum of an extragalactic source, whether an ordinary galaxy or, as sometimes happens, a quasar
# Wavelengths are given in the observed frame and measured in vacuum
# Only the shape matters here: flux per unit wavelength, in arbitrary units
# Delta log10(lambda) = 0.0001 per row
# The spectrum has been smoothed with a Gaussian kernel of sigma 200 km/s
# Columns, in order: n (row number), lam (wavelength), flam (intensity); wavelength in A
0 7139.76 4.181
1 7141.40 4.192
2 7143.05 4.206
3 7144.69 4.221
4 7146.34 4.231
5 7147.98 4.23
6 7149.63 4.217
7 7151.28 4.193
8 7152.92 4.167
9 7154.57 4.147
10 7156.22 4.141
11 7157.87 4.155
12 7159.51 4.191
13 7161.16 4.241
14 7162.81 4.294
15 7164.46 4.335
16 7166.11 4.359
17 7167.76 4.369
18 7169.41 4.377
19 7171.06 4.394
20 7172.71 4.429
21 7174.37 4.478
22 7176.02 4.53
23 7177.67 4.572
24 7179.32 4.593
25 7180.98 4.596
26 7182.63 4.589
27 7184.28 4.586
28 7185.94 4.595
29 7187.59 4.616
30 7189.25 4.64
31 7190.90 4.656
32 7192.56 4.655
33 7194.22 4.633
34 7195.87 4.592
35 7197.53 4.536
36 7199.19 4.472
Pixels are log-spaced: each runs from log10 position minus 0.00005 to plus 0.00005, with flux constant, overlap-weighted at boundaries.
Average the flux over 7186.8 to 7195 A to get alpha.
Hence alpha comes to 4.64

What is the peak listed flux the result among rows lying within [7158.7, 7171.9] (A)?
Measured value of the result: 4.394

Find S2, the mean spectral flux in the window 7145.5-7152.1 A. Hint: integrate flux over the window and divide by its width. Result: 4.22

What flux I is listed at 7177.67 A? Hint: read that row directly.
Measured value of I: 4.572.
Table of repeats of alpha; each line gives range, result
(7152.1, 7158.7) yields 4.16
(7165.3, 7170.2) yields 4.37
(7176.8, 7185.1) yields 4.59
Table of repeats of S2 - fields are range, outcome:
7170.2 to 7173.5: 4.41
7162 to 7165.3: 4.31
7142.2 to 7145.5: 4.21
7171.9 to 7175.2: 4.45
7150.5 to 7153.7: 4.19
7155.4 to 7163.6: 4.21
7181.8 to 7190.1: 4.61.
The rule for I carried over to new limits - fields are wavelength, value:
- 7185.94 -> 4.595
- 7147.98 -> 4.23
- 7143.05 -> 4.206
